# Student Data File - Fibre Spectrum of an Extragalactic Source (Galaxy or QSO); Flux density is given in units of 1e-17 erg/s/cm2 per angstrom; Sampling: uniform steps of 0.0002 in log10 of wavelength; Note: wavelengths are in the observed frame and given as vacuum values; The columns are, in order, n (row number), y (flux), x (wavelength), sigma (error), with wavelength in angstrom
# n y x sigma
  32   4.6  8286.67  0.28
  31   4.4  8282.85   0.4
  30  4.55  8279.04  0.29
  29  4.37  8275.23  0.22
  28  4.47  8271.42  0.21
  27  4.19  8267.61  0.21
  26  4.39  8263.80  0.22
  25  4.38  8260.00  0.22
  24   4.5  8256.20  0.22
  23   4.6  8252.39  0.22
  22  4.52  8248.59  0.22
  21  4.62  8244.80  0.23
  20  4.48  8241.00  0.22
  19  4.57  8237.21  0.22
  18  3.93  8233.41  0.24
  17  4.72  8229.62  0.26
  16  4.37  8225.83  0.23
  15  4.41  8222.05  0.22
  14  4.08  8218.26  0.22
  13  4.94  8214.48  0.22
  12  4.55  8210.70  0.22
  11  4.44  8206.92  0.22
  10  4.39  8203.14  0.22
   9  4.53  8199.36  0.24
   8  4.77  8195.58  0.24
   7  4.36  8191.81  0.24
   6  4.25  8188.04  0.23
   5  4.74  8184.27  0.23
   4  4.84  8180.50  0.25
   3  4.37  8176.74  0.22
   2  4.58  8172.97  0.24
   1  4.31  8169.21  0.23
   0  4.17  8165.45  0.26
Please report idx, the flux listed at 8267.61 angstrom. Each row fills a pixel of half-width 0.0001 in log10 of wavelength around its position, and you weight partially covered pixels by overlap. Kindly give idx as 4.19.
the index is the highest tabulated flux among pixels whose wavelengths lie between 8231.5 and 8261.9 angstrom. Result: 4.62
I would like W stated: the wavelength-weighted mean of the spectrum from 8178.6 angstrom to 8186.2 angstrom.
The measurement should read 4.79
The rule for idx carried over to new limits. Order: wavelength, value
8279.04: 4.55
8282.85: 4.4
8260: 4.38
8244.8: 4.62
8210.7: 4.55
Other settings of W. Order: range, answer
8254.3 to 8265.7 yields 4.43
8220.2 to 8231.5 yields 4.5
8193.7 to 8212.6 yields 4.53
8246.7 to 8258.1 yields 4.54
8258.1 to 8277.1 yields 4.36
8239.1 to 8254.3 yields 4.55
